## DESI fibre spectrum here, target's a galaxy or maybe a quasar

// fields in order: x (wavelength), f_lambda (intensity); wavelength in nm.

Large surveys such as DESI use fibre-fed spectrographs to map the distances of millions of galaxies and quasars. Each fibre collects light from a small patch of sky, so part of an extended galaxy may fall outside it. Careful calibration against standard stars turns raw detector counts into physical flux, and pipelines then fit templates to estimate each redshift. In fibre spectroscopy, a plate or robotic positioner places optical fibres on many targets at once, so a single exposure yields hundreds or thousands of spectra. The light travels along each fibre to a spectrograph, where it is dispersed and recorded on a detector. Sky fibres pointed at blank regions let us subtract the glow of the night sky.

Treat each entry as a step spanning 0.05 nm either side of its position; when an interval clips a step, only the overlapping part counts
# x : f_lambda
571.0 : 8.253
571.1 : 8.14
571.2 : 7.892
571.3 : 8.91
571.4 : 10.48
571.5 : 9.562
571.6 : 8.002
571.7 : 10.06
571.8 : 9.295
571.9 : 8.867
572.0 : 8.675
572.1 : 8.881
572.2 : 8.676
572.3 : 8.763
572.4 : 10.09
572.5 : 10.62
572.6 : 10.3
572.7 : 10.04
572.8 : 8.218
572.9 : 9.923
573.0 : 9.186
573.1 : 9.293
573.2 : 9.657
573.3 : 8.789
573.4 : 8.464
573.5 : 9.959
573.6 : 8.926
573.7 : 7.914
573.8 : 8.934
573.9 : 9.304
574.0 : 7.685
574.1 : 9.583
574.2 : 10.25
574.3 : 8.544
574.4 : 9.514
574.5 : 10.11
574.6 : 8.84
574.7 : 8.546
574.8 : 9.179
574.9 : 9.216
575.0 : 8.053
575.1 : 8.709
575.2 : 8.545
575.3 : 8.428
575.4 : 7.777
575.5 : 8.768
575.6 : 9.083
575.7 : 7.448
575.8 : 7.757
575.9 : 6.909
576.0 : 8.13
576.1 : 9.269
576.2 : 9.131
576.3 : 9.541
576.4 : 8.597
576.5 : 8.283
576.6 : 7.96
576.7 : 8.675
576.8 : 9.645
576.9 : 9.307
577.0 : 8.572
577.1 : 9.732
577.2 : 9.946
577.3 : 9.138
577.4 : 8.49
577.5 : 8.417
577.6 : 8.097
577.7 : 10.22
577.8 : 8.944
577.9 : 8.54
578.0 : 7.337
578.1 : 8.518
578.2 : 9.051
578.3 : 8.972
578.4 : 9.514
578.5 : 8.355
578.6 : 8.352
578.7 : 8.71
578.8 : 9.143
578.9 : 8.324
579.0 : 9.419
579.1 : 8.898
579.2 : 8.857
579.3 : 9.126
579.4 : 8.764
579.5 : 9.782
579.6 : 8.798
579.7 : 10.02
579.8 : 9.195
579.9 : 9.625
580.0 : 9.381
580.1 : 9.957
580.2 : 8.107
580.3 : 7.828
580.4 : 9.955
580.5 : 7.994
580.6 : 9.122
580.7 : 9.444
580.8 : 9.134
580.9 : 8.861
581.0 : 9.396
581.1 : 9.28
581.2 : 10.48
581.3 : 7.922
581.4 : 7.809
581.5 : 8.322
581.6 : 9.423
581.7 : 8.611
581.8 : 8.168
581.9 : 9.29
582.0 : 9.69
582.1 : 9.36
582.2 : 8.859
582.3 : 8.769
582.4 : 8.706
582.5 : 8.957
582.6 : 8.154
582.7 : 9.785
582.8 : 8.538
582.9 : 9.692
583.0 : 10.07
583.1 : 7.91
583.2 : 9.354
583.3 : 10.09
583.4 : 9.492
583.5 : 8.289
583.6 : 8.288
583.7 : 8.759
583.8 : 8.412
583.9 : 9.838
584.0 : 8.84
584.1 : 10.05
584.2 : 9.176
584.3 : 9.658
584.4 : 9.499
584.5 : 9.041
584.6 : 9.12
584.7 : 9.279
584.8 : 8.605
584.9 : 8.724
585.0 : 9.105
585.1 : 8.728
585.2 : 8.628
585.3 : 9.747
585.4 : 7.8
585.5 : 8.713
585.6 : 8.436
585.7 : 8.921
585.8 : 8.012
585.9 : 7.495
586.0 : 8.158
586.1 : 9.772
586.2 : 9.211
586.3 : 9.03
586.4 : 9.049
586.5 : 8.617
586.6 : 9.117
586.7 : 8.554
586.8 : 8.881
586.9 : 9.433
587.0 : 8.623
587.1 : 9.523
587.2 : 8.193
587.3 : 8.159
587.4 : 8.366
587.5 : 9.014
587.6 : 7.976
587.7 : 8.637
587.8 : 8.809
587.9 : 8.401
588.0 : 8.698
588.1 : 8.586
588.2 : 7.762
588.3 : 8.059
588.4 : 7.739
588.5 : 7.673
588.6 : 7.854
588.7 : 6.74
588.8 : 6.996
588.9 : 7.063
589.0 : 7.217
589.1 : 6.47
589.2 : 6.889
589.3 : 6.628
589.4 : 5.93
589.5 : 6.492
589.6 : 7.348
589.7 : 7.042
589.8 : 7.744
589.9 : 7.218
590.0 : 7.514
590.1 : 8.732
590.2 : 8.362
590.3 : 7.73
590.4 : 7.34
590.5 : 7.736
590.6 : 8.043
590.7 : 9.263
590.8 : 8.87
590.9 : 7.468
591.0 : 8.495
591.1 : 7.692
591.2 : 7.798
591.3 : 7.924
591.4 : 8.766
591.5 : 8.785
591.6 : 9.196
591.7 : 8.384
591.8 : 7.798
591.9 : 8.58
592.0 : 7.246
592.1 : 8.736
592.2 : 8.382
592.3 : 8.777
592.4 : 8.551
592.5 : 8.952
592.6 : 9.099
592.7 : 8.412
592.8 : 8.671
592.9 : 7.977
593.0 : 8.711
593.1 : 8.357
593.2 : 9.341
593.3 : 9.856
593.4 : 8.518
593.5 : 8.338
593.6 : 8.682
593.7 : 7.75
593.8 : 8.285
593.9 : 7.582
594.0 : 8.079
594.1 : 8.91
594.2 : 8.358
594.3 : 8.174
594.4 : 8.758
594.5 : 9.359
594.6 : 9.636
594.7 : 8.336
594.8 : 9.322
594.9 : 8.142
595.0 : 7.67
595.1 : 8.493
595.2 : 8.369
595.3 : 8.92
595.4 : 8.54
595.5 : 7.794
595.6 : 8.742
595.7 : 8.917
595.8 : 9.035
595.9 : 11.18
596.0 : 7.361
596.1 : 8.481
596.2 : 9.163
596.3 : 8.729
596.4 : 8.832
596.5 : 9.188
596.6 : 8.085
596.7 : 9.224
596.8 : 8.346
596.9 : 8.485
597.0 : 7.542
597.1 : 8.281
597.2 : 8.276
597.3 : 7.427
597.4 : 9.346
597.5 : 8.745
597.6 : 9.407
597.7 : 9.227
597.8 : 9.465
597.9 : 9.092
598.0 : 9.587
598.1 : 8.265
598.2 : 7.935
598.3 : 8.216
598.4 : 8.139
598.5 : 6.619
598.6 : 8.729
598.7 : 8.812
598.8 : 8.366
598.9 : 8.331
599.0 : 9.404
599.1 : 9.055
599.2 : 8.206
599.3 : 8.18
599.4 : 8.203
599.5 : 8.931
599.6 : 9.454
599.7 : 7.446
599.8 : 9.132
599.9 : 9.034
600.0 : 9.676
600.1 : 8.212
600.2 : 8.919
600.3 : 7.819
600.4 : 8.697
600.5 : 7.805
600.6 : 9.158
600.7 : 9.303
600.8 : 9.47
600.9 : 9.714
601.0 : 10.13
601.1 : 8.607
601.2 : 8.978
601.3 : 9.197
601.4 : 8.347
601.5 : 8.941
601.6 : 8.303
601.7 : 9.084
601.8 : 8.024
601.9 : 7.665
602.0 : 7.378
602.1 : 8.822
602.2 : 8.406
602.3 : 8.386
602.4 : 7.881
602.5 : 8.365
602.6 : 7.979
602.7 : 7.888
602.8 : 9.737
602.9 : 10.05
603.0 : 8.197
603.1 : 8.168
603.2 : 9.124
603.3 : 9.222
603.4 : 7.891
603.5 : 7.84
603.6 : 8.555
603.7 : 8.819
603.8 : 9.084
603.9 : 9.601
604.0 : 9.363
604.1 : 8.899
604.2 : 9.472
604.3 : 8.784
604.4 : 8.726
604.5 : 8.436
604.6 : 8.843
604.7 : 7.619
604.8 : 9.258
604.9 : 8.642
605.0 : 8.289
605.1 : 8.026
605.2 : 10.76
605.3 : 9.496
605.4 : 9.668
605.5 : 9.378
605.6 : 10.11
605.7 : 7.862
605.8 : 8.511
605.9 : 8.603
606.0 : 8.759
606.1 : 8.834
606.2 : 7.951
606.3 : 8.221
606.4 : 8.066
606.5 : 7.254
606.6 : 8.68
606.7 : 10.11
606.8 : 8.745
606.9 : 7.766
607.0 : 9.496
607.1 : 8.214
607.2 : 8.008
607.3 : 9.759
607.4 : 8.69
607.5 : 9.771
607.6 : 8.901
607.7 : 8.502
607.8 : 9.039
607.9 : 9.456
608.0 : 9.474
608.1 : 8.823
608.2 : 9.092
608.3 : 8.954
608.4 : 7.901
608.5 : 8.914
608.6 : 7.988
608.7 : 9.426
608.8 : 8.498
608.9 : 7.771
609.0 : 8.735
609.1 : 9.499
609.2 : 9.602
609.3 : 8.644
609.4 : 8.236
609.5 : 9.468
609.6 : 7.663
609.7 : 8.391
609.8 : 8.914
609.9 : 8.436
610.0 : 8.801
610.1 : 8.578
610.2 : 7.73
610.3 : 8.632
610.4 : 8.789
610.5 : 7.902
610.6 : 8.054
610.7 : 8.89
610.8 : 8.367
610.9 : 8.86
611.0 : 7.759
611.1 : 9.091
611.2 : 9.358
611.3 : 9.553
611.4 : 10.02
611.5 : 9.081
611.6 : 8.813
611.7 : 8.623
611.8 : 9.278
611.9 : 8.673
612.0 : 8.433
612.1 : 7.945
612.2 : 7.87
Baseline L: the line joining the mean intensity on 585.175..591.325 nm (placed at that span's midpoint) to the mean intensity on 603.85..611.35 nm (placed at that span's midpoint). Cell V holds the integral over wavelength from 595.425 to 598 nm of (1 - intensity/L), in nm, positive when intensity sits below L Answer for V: -0.11 nm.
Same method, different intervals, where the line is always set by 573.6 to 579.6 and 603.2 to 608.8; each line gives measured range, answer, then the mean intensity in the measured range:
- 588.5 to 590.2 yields 0.32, 7.17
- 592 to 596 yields 0.08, 8.63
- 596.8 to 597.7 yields 0.03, 8.48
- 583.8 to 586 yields -0.02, 8.9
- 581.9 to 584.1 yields -0.07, 9.07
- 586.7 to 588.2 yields 0.03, 8.63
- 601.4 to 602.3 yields 0.05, 8.33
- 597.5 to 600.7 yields 0.06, 8.64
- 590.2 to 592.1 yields 0.13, 8.19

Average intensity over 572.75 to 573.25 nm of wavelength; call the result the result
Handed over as 9.26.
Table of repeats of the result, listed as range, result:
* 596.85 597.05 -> 8.01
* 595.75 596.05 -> 9.19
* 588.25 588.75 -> 7.61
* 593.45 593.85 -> 8.26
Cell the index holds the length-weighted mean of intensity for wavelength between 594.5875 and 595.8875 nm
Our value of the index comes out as 8.65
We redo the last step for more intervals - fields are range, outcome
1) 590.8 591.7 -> 8.31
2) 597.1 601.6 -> 8.72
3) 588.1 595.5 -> 8.12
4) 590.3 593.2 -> 8.36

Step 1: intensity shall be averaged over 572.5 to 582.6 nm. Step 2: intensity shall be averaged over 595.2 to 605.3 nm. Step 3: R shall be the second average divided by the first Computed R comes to 0.97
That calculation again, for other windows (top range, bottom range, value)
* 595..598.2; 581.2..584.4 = 0.97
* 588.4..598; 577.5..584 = 0.93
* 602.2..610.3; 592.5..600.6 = 1.02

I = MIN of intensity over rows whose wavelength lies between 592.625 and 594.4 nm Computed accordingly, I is 7.582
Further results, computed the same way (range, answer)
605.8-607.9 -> 7.254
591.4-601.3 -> 6.619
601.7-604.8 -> 7.378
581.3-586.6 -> 7.495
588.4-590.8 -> 5.93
